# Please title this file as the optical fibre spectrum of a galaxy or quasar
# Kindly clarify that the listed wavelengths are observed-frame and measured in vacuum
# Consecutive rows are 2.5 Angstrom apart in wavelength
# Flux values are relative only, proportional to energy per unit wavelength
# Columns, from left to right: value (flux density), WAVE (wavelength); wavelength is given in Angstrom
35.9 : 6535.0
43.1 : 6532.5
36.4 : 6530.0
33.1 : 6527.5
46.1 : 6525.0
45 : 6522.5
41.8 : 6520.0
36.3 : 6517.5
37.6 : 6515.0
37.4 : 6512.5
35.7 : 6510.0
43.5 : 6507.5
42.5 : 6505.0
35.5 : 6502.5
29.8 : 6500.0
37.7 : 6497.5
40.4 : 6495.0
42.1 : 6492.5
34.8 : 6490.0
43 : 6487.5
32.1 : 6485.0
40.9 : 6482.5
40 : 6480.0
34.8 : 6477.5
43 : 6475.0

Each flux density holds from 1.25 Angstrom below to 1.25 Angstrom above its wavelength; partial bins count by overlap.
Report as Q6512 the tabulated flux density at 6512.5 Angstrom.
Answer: 37.4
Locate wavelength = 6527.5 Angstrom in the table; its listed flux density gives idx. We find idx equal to 33.1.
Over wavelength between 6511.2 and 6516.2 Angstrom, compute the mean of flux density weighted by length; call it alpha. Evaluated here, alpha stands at 37.5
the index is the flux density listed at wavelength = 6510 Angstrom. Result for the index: 35.7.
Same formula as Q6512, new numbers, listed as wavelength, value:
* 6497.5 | 37.7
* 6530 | 36.4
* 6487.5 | 43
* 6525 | 46.1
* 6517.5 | 36.3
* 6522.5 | 45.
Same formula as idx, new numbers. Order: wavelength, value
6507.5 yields 43.5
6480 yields 40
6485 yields 32.1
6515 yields 37.6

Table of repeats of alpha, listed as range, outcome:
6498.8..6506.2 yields 35.9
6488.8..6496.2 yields 39.1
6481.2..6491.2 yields 37.7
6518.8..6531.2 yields 40.5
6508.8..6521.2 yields 37.8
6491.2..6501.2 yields 37.5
